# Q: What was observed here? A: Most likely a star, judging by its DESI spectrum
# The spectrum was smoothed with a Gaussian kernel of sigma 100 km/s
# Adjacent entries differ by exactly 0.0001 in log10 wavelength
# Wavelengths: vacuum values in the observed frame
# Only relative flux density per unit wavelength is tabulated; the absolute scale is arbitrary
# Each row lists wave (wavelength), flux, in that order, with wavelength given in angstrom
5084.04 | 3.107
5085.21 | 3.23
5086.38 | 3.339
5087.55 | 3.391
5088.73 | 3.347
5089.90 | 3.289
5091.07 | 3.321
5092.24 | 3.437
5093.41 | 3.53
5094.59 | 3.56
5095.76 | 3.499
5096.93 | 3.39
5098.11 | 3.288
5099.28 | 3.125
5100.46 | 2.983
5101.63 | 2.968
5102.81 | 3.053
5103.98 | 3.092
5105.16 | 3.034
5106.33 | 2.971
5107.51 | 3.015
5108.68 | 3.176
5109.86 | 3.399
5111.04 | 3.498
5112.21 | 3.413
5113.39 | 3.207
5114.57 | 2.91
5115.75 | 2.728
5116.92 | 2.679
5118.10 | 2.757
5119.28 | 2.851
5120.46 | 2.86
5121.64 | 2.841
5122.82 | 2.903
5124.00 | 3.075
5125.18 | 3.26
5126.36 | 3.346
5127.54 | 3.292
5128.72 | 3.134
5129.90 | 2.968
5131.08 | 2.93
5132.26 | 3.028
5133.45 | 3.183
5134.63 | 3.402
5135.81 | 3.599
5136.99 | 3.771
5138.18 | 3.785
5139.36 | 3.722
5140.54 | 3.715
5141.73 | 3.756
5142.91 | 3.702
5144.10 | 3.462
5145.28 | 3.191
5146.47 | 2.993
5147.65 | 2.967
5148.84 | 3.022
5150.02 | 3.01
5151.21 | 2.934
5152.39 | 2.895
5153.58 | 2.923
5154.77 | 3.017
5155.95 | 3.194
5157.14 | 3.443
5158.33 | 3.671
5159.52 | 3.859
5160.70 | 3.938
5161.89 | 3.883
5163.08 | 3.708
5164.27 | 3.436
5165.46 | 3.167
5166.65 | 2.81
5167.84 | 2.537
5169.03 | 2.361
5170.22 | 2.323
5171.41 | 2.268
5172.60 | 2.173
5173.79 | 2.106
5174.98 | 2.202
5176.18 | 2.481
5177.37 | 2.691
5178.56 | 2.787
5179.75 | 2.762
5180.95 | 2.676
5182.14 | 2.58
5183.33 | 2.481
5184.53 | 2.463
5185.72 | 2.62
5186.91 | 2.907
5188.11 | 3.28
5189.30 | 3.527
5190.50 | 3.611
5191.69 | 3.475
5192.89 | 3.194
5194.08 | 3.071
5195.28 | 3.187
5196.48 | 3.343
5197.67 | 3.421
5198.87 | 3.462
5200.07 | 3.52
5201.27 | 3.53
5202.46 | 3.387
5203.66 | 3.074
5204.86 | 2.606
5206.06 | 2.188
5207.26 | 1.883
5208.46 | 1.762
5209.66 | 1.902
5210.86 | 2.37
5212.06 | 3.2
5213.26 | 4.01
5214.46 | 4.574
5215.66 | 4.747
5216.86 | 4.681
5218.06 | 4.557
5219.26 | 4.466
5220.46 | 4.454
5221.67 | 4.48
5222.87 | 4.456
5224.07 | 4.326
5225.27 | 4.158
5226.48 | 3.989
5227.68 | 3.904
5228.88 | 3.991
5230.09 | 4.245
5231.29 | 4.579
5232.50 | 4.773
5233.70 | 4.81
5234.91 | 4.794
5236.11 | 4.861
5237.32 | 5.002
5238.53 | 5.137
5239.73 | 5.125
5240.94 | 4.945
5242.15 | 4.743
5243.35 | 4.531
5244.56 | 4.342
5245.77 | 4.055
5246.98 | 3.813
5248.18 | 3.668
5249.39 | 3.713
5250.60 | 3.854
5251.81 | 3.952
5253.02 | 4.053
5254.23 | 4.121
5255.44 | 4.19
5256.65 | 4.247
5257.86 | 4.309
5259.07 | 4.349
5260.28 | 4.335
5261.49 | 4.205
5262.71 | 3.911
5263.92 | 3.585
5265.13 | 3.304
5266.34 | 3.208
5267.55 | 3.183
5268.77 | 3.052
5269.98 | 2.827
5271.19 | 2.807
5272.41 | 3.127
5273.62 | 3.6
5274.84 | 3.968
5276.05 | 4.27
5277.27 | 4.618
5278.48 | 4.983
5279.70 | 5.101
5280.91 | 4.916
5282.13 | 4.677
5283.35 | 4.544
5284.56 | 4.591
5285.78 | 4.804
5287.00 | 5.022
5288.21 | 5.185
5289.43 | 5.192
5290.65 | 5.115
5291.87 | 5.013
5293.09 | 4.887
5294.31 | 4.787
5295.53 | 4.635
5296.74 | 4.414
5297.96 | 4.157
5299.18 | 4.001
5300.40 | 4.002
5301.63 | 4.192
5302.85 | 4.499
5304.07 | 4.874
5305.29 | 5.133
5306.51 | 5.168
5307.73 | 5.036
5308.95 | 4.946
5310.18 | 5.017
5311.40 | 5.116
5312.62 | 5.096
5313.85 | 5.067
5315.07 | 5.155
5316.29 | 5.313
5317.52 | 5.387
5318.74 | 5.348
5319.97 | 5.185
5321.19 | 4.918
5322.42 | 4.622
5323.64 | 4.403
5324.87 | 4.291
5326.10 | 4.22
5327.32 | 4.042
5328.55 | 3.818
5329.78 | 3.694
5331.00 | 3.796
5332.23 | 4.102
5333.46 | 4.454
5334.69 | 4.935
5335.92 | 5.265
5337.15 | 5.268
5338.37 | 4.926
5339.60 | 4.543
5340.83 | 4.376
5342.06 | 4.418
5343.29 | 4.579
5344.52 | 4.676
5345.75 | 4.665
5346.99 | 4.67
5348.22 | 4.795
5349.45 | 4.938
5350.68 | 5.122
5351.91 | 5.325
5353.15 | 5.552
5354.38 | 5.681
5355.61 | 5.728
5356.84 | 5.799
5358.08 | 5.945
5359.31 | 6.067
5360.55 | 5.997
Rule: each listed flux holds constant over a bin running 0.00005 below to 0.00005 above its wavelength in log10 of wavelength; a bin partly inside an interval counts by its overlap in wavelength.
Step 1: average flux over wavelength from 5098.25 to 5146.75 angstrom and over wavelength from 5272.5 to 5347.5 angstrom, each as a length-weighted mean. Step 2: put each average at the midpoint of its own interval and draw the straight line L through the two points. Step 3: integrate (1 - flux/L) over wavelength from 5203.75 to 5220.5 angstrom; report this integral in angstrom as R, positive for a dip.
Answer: 2.4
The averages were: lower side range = 3.19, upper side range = 4.67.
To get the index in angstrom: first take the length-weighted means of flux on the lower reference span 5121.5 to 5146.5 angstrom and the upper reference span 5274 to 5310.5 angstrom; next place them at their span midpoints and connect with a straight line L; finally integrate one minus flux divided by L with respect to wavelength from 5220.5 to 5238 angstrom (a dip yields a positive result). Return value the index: -1.2 angstrom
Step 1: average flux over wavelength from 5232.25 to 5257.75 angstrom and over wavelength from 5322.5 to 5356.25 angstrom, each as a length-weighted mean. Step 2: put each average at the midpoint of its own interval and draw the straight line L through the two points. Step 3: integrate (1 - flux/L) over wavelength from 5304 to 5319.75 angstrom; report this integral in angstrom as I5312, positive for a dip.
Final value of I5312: -1.8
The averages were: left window 4.41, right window 4.68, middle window 5.14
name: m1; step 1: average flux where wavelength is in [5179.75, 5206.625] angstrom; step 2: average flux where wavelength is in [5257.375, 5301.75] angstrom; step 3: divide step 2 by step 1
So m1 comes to 1.38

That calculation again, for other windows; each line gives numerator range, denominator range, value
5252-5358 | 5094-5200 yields 1.47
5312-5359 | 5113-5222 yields 1.54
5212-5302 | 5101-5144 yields 1.35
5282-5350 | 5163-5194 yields 1.69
